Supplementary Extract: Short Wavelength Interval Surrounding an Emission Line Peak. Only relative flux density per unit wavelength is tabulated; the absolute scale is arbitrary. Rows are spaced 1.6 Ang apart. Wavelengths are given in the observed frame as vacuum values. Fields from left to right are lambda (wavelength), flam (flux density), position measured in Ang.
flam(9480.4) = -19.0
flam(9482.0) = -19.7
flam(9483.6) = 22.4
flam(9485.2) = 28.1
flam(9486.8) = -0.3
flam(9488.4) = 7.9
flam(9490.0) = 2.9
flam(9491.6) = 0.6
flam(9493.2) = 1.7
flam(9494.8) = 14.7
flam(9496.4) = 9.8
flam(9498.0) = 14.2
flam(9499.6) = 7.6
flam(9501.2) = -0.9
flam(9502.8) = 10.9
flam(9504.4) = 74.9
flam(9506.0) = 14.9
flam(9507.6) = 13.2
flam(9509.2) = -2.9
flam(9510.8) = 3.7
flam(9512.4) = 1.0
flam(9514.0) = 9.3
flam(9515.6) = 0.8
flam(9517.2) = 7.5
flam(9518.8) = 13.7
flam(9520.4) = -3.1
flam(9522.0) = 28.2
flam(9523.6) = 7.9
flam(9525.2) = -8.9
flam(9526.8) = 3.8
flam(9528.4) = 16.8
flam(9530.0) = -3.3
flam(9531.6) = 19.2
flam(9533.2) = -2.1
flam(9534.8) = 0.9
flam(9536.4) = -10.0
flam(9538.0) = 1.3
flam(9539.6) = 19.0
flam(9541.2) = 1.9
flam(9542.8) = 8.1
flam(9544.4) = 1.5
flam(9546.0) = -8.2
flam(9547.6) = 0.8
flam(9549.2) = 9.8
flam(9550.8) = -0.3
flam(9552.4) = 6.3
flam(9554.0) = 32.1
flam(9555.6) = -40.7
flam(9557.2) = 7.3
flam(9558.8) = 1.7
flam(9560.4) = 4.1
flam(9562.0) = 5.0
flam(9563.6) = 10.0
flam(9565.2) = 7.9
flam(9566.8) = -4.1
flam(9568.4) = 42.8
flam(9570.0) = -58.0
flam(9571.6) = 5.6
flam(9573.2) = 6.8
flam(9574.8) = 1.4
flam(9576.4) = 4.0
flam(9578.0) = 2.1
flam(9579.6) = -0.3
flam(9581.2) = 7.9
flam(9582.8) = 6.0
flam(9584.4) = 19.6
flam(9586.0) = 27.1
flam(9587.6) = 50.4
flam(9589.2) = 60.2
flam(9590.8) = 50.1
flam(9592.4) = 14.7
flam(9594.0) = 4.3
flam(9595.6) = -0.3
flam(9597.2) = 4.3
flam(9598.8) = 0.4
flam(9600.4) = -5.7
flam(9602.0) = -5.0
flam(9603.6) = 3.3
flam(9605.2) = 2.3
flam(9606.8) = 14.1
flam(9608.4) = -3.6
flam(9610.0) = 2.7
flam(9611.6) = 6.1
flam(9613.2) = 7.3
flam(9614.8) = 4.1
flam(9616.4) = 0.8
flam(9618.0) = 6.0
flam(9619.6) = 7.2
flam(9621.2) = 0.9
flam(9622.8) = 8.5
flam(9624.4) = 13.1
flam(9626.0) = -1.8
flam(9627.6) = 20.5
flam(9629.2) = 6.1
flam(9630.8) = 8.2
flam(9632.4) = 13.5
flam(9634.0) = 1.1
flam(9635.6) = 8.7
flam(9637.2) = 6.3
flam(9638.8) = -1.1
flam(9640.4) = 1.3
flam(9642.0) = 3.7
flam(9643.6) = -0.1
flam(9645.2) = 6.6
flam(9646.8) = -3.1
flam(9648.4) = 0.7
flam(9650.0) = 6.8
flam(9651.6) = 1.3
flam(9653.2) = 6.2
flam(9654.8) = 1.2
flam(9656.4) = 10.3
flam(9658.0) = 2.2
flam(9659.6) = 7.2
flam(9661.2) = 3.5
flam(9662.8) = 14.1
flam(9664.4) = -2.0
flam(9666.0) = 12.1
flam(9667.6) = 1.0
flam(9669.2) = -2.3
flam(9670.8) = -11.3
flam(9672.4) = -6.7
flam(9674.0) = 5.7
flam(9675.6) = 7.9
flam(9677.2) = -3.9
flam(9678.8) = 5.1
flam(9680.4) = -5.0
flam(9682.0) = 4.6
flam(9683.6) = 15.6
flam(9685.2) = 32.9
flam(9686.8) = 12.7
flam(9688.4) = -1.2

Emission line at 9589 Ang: [O III] 5007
